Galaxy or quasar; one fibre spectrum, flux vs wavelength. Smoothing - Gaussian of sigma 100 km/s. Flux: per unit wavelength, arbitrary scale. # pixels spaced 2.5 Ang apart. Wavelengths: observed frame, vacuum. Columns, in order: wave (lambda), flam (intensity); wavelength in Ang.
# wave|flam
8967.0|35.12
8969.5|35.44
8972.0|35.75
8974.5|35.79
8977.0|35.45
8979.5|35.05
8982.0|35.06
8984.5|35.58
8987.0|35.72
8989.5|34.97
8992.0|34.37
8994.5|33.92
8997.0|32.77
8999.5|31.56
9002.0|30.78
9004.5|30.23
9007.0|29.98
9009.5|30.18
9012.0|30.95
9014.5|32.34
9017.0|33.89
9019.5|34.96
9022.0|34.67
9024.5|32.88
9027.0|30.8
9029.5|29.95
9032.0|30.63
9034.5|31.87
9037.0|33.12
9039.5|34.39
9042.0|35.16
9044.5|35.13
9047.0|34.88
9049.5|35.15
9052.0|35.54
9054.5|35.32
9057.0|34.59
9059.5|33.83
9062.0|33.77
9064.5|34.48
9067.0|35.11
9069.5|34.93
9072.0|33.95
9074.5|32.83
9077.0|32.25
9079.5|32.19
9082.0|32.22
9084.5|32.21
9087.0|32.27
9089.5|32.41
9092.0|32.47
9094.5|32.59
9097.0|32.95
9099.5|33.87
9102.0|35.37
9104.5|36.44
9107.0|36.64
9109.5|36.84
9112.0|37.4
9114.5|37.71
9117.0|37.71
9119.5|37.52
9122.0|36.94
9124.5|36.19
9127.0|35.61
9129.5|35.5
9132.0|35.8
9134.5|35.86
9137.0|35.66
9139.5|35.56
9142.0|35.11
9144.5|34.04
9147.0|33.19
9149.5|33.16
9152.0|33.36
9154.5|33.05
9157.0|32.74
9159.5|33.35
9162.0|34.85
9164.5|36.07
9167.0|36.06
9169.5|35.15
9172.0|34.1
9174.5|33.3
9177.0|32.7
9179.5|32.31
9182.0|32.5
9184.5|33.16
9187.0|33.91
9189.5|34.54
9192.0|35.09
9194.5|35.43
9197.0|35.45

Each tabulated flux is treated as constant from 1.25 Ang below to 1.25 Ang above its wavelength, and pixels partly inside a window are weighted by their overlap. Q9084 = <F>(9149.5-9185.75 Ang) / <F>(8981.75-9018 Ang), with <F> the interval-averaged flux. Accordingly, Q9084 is 1.0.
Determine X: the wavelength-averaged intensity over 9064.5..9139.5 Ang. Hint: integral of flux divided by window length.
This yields 34.8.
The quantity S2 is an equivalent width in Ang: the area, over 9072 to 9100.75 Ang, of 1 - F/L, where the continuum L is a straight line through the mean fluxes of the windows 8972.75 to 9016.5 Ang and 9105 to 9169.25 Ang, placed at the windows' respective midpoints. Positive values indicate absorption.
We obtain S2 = 1.7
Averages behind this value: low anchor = 33.3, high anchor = 35.4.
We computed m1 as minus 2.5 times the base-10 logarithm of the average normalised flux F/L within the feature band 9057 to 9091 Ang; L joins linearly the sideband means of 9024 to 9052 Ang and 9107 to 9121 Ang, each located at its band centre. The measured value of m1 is 0.06 mag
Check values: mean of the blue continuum 33.2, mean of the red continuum 37.4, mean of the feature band 33.3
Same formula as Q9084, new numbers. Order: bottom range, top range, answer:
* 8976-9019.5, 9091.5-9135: 1.08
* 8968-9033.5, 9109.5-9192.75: 1.05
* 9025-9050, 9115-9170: 1.06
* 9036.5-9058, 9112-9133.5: 1.05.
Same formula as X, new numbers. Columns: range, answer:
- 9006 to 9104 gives 33.3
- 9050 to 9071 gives 34.7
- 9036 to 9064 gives 34.6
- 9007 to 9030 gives 32.2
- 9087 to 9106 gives 33.7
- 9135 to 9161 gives 34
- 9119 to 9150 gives 35.4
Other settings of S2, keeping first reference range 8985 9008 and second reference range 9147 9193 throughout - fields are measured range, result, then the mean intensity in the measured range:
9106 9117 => -1.2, 37.2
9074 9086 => 0.4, 32.3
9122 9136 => -1.0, 35.9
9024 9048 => 0.1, 32.9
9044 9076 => -1.3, 34.5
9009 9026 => 0.0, 32.9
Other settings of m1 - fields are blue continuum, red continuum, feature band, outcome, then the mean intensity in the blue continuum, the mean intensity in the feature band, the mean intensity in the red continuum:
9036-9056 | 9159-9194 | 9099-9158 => -0.03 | 34.9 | 35.5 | 34.1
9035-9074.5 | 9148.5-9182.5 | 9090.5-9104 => 0.02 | 34.5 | 33.6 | 33.8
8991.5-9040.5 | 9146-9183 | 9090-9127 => -0.08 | 32.2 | 35.7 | 33.7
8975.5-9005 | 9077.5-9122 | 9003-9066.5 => 0.03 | 33.9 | 33.2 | 34.7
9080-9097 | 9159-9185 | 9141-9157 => 0.00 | 32.4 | 33.6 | 34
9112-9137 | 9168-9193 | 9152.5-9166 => 0.02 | 36.5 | 34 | 33.7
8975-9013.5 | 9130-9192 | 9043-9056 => -0.05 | 33.2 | 35.2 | 34.2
